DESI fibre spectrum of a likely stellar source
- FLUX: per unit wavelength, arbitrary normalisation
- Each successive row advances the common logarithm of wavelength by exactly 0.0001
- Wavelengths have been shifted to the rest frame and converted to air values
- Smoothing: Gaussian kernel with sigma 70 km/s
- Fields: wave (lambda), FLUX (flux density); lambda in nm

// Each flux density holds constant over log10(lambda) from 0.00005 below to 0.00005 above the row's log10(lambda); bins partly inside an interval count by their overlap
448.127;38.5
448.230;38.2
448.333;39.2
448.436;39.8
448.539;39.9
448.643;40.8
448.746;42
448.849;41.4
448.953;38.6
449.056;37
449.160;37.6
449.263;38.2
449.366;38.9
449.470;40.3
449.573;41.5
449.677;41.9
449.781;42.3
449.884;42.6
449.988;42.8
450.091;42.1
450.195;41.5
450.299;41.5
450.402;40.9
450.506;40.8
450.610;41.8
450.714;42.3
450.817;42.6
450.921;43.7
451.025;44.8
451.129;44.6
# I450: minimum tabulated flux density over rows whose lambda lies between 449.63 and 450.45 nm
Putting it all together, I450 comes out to 40.9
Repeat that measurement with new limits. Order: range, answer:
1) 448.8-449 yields 38.6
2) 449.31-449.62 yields 38.9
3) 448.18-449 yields 38.2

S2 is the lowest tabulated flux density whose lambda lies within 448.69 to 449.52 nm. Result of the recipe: 37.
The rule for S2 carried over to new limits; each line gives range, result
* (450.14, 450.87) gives 40.8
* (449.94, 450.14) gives 42.1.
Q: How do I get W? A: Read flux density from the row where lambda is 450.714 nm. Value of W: 42.3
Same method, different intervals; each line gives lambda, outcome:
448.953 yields 38.6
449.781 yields 42.3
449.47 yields 40.3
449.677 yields 41.9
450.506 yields 40.8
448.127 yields 38.5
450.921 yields 43.7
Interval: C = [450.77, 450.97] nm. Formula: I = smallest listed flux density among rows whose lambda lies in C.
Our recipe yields 42.6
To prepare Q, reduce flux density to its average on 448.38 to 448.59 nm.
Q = 39.9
